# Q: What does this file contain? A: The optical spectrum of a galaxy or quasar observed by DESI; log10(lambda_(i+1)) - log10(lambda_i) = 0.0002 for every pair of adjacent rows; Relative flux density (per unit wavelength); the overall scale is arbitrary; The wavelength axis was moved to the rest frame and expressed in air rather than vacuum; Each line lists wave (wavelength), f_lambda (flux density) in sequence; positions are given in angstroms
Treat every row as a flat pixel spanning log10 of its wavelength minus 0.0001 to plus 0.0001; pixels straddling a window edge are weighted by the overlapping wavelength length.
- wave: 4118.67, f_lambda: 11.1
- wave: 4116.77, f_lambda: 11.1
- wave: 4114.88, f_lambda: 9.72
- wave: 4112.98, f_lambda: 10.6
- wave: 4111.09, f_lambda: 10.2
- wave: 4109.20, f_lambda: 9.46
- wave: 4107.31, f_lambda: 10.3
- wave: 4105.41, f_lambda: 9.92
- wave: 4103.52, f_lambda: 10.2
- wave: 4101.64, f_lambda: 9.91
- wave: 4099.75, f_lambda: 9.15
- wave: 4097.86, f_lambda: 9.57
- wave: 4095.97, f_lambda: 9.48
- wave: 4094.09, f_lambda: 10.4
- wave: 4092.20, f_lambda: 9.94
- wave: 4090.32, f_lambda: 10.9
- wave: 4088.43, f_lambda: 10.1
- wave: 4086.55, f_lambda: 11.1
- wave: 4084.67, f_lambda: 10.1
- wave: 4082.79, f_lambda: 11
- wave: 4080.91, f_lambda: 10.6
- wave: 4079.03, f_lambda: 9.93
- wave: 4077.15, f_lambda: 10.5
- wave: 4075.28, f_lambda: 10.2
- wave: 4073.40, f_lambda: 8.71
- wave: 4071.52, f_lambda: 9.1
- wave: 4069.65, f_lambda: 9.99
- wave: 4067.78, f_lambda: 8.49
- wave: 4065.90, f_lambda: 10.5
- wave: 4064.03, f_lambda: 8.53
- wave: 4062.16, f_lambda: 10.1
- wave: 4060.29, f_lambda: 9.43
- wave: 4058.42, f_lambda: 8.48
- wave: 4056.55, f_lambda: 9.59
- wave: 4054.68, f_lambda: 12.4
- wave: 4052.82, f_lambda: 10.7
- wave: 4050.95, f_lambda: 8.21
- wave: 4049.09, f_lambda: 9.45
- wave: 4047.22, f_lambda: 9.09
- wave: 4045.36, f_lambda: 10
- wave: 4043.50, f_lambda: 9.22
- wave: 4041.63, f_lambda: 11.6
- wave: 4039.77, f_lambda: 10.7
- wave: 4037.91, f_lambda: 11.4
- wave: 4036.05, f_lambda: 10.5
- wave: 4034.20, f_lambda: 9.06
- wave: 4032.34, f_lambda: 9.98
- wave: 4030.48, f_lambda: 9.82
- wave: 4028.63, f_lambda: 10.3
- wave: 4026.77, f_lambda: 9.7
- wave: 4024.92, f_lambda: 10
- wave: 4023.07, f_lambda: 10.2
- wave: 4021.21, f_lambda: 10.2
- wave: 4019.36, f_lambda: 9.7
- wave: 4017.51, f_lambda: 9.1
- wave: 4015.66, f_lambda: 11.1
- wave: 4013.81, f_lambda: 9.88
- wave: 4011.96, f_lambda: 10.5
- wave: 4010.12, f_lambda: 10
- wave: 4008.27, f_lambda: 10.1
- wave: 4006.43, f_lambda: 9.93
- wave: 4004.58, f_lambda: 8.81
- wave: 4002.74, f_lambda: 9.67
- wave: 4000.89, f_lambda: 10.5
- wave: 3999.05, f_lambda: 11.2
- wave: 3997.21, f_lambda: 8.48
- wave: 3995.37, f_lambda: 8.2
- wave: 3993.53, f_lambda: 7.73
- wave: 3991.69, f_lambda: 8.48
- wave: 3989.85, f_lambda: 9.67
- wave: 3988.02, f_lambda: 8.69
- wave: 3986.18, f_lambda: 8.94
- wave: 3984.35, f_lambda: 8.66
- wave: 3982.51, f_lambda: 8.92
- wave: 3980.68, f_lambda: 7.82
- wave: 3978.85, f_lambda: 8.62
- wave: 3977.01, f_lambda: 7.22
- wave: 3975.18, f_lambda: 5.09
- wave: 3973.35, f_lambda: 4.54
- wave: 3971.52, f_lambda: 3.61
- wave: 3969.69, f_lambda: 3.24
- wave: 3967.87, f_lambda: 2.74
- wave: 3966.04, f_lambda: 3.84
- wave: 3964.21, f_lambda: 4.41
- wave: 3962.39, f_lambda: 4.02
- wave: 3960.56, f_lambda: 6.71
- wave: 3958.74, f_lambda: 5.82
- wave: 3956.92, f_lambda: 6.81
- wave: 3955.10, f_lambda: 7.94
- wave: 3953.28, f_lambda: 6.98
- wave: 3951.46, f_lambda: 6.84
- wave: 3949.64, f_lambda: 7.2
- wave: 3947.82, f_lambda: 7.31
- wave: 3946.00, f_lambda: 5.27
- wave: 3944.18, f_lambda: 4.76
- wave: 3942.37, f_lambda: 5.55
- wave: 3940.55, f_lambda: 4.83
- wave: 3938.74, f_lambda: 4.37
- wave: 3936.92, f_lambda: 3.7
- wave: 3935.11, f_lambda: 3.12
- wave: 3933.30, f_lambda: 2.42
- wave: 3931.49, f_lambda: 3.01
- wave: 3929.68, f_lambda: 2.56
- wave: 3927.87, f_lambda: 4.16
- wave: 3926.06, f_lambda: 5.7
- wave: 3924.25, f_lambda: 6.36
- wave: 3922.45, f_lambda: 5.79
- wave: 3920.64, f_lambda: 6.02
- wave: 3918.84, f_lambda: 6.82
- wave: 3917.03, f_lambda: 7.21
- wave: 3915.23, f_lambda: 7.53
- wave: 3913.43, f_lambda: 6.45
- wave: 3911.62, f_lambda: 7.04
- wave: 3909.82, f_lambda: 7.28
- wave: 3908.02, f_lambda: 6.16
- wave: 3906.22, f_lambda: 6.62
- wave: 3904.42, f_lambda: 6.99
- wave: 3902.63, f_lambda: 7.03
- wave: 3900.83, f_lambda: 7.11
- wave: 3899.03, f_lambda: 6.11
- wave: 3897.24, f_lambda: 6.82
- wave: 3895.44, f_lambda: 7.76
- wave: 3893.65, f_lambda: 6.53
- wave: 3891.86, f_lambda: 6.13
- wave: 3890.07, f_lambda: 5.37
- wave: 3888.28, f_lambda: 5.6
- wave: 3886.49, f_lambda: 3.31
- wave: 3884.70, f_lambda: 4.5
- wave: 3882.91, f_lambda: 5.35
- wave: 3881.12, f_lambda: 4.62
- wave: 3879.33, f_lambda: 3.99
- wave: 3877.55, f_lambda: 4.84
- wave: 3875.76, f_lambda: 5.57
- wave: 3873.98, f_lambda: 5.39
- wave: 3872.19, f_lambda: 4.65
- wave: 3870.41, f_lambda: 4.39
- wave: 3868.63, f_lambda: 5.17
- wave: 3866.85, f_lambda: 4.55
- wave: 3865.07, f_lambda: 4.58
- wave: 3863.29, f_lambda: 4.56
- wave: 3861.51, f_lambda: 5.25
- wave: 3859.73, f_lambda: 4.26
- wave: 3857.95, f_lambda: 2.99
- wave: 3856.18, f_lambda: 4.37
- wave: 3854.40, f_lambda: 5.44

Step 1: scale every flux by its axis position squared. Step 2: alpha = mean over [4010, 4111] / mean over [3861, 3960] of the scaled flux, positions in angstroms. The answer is 1.92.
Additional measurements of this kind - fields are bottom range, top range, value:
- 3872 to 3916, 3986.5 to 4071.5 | 1.75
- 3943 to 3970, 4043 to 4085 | 1.82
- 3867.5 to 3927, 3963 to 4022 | 1.43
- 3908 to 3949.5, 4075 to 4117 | 2.06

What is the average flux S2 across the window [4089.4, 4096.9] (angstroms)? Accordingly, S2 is 10.2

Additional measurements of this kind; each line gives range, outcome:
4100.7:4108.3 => 10.1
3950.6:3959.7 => 6.88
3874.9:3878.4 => 5.2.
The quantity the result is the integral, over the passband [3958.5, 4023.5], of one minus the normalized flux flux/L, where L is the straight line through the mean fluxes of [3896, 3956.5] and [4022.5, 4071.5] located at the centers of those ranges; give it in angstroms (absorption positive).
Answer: 1.4 angstroms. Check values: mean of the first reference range 5.87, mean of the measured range 7.97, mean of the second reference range 9.89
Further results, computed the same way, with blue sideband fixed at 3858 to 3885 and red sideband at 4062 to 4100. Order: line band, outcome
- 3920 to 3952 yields 7.2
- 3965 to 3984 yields 4.4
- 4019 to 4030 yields -1.9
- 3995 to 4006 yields -2.3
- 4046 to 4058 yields -0.8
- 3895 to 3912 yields -4.1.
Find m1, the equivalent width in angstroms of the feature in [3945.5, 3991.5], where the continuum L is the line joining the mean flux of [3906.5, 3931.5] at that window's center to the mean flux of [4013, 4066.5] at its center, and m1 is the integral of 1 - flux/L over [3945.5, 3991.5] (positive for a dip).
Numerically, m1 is 6.9 angstroms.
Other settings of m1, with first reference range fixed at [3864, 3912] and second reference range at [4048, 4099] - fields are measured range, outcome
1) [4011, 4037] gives -3.7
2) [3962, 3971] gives 4.6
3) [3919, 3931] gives 2.5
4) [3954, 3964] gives 1.6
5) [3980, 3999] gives -1.7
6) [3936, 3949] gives 3.3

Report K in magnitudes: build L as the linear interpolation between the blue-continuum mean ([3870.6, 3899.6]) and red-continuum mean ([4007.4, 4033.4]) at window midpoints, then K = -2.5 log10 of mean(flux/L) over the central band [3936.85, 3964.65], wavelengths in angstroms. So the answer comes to 0.29 mag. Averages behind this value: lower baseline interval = 5.38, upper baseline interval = 10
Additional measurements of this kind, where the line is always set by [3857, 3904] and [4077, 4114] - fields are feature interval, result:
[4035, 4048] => -0.16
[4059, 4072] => 0.00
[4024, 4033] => -0.16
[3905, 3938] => 0.13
